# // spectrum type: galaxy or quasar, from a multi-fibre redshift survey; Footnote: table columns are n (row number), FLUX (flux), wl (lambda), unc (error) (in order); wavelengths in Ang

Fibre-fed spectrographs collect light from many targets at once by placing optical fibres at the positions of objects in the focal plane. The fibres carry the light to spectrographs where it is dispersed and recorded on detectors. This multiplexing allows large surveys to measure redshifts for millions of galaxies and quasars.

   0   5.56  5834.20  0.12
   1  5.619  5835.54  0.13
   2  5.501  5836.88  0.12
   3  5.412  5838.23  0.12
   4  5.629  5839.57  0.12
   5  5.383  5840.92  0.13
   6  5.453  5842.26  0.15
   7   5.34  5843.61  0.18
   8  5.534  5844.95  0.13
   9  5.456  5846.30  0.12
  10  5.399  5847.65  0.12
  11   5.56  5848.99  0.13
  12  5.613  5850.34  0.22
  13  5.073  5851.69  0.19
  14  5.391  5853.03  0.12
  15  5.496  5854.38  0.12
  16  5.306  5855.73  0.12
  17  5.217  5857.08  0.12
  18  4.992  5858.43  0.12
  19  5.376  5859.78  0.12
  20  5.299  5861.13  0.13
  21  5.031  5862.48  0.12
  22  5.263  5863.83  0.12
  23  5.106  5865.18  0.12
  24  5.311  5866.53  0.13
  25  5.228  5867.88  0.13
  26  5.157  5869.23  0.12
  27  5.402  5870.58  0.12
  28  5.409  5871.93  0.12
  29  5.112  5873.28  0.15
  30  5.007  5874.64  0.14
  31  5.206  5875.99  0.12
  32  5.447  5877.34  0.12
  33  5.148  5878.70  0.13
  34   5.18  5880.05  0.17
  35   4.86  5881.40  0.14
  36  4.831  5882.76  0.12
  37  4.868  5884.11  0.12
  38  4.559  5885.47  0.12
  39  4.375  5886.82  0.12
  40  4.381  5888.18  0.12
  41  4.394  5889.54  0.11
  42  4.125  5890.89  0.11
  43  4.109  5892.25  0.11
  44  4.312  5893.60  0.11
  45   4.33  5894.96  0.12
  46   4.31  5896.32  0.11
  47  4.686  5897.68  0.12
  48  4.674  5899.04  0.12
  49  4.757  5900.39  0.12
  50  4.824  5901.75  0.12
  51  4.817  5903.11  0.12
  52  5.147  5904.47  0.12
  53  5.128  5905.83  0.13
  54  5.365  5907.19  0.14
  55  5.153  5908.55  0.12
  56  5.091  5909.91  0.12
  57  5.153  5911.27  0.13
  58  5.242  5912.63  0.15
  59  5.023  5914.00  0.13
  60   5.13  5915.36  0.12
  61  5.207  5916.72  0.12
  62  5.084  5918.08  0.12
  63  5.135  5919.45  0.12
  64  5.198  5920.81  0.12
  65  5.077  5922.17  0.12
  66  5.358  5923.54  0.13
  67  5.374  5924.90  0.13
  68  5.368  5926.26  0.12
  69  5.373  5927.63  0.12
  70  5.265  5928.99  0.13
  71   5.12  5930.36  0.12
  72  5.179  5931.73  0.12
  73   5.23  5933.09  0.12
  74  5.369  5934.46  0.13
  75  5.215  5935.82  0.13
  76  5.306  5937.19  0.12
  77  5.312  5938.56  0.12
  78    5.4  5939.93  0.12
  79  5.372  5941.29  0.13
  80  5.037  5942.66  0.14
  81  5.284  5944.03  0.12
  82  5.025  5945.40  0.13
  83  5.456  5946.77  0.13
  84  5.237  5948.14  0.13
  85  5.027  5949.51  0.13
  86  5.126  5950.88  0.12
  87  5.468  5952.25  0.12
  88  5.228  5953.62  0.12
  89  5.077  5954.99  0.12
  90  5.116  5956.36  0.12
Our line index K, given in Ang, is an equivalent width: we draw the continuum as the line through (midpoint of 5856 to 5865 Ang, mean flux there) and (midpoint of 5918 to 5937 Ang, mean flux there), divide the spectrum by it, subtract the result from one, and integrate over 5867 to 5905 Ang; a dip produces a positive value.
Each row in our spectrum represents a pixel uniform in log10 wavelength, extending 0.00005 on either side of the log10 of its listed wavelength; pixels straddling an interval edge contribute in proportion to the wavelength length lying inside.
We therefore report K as 2.9 Ang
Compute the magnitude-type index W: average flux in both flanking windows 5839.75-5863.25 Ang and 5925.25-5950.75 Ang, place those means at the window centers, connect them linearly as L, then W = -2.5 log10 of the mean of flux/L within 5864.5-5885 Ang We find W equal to 0.04 mag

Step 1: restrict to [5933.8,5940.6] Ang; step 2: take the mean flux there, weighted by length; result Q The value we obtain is 5.32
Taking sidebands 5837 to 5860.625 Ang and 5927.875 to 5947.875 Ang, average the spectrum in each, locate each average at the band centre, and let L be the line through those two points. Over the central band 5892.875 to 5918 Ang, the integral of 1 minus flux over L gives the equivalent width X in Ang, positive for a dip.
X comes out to 1.9 Ang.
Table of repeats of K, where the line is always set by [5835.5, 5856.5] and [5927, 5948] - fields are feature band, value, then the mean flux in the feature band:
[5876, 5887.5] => 1.0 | 4.93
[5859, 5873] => 0.4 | 5.25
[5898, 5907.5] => 0.7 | 4.93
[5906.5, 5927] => 0.4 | 5.2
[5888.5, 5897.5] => 1.8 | 4.29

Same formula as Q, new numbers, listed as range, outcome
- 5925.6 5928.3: 5.36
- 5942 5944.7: 5.16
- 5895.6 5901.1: 4.61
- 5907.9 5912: 5.14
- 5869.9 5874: 5.3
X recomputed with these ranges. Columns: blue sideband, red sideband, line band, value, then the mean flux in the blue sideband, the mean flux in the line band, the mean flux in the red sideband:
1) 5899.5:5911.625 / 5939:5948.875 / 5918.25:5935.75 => -0.3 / 5.04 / 5.25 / 5.26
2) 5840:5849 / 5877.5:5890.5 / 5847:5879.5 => -1.0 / 5.44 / 5.27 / 4.75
